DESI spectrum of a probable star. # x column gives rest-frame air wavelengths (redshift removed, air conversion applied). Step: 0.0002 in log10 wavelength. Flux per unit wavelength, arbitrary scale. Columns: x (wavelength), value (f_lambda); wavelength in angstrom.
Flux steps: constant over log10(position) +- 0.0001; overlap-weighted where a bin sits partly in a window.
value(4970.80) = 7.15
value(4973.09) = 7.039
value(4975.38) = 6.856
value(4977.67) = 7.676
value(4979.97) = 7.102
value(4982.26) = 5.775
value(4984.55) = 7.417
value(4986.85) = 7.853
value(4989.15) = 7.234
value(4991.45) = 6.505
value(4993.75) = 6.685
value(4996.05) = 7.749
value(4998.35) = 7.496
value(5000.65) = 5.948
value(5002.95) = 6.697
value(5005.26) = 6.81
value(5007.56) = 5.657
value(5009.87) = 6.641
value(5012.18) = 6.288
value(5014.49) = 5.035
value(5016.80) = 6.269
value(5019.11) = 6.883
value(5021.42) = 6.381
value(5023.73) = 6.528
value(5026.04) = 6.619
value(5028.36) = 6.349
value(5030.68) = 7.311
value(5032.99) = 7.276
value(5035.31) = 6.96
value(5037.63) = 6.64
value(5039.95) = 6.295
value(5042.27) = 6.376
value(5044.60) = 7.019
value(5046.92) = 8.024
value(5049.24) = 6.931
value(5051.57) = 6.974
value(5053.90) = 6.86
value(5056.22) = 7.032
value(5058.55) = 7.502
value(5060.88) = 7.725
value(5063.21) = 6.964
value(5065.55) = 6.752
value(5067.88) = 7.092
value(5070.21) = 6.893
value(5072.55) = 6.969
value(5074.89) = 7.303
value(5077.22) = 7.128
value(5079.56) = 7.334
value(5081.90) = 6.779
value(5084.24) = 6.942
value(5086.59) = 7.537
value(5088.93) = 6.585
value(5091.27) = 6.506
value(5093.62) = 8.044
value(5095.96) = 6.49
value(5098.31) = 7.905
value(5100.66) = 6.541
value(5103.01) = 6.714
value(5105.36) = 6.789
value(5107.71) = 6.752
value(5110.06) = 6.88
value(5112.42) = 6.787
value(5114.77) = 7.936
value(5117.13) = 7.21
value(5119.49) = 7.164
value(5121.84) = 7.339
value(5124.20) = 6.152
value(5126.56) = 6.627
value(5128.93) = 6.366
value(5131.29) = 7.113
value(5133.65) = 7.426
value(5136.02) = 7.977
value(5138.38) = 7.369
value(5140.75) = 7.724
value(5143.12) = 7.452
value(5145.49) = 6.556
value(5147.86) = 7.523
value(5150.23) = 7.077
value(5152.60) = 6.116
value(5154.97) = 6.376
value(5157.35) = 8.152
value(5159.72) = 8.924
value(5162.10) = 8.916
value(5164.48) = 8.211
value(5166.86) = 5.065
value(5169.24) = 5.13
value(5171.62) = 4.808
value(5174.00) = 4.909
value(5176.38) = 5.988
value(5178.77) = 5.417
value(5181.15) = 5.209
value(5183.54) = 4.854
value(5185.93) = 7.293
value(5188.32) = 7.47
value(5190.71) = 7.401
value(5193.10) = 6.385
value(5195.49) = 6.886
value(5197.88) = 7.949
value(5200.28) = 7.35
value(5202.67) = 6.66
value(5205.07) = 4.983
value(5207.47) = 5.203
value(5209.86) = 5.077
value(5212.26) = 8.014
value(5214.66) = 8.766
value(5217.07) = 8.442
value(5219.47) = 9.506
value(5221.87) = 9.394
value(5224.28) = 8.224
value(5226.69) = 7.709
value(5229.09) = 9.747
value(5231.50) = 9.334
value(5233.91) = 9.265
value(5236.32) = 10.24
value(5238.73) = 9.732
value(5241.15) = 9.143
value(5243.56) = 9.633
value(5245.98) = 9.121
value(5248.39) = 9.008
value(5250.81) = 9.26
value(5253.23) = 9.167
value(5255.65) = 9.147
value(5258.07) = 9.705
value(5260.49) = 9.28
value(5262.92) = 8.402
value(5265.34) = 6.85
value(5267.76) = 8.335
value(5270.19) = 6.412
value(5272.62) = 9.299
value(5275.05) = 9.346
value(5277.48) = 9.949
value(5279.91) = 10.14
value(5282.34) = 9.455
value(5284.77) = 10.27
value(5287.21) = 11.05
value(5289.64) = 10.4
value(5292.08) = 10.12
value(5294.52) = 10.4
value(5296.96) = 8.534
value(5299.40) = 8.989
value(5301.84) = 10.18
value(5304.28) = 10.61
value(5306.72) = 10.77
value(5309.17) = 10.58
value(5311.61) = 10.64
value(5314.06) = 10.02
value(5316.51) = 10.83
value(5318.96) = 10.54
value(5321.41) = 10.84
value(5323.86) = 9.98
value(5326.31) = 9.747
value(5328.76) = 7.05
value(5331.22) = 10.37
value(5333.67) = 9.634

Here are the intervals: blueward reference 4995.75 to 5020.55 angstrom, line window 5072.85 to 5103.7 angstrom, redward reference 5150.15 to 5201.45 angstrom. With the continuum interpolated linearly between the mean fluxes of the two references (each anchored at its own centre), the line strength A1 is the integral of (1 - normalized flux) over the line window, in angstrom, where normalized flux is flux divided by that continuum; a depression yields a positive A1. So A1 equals -2.5 angstrom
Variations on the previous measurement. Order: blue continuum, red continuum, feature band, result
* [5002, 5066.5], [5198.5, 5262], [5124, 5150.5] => 1.8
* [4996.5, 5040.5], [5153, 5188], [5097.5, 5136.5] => -3.4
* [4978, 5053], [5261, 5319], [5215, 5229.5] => 0.2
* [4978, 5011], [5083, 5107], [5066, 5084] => -0.2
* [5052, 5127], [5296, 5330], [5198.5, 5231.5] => 3.8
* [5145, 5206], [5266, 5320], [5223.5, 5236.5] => -1.5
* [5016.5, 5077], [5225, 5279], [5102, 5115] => 1.1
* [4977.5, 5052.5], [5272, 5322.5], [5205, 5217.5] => 3.2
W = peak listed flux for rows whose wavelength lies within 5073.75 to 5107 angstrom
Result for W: 8.044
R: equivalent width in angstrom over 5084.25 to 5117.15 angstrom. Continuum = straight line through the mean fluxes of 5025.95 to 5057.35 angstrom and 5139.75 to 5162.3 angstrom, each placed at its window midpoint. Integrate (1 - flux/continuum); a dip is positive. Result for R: 0.7 angstrom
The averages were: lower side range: 6.91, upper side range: 7.42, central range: 7.04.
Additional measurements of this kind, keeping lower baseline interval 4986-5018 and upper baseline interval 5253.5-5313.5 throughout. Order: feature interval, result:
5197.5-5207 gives 2.4 angstrom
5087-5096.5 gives 0.7 angstrom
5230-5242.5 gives -0.7 angstrom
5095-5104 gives 0.8 angstrom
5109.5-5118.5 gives 0.6 angstrom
